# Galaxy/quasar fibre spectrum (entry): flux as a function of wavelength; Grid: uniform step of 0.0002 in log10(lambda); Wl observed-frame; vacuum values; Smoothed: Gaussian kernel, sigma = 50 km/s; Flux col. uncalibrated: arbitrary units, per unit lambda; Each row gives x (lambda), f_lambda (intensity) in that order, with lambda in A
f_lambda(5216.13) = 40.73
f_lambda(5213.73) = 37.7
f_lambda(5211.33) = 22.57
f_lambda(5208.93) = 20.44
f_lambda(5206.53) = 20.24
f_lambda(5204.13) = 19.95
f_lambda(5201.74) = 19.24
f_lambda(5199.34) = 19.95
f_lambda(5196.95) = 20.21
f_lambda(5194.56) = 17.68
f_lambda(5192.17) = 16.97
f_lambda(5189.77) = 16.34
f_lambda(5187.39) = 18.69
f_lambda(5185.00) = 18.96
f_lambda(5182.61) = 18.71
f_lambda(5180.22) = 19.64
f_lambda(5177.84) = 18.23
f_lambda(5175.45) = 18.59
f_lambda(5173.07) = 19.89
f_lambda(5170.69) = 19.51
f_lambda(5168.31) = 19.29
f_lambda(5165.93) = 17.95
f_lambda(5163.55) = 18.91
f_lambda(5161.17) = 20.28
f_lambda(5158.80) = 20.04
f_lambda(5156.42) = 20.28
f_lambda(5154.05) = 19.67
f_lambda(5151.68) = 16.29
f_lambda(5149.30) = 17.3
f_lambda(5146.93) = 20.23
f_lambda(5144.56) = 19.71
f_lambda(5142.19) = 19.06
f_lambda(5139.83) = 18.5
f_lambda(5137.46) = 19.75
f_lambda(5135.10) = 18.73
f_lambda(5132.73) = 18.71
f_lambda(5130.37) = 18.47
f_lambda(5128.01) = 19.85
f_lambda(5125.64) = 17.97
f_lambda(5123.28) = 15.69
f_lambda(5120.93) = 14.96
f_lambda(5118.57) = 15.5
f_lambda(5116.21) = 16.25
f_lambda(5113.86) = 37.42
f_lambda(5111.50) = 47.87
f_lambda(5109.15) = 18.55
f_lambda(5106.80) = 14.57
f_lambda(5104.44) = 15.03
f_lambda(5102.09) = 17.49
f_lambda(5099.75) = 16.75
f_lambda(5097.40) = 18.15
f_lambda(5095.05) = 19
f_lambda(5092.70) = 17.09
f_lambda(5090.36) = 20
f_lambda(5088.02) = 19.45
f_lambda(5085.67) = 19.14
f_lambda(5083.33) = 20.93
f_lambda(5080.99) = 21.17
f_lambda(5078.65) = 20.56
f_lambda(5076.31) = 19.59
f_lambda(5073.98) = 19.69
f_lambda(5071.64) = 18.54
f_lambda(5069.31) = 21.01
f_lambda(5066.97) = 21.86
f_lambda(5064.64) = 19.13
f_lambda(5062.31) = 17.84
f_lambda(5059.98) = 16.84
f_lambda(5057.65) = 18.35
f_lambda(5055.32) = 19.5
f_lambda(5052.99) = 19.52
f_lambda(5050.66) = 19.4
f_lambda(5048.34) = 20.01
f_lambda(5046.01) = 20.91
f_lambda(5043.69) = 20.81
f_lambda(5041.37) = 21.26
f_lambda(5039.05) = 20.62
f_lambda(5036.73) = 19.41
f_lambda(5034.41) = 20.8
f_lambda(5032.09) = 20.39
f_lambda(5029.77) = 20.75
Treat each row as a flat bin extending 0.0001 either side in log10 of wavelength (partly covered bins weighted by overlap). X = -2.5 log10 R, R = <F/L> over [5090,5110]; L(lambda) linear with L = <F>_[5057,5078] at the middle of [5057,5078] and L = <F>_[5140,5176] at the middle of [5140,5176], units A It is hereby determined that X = 0.12 mag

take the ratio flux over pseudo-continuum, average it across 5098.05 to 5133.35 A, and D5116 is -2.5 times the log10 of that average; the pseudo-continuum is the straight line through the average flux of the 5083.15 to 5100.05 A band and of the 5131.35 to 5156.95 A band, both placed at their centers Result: -0.083 mag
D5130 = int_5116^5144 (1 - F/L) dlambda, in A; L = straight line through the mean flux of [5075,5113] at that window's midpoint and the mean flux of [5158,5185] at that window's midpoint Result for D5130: 2.8 A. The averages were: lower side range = 20.5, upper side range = 19.2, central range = 17.9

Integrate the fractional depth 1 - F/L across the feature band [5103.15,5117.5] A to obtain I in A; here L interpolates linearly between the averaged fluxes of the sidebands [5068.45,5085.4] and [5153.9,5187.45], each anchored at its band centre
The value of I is -3.6 A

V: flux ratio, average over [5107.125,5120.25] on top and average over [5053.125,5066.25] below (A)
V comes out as 1.39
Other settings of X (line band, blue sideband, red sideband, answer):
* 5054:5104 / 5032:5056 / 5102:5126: 0.09 mag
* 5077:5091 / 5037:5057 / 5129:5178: -0.02 mag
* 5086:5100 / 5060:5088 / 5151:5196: 0.06 mag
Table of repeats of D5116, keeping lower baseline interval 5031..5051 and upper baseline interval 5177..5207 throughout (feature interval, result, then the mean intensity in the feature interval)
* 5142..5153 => 0.05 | 18.5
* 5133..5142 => 0.02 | 19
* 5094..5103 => 0.11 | 17.8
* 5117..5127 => 0.21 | 16.1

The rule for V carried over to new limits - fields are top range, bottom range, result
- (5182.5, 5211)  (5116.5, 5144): 1.06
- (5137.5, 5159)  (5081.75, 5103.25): 1.02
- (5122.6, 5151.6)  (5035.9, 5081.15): 0.94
